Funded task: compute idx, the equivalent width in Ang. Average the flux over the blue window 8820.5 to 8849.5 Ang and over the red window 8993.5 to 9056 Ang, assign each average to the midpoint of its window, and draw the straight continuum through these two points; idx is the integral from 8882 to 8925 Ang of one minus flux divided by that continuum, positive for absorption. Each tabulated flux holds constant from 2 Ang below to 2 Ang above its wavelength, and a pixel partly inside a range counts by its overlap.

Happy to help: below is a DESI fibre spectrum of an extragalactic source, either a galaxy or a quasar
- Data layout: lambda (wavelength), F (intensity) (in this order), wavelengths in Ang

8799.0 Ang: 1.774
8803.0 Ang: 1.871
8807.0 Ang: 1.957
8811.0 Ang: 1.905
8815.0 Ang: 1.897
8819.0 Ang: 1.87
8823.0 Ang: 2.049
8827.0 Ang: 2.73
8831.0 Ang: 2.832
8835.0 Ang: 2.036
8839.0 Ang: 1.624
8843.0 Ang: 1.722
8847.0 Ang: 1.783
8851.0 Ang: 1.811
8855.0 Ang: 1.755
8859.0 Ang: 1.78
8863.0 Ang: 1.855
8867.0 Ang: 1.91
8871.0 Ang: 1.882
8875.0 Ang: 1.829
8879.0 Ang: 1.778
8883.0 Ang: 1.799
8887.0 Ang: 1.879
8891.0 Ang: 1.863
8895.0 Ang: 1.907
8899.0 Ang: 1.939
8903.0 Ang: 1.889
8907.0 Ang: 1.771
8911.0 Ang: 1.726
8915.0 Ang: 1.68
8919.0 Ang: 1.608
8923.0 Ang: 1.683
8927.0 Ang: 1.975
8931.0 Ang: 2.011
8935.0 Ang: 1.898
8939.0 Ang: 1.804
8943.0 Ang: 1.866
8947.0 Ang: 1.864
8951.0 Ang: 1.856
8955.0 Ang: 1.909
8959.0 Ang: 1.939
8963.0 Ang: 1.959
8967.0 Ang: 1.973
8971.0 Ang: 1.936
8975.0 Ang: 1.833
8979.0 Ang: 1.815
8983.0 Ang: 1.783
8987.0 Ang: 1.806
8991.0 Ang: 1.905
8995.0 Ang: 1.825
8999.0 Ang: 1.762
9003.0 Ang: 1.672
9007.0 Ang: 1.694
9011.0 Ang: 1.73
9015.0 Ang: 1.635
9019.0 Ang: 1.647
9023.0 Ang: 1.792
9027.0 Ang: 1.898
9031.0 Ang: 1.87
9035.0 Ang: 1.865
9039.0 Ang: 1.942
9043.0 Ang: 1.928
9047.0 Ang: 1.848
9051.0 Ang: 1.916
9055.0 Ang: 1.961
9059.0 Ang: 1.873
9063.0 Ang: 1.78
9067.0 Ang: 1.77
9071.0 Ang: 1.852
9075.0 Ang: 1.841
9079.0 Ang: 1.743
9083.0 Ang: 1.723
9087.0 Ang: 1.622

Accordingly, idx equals 4.3 Ang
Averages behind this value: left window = 2.1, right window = 1.81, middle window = 1.79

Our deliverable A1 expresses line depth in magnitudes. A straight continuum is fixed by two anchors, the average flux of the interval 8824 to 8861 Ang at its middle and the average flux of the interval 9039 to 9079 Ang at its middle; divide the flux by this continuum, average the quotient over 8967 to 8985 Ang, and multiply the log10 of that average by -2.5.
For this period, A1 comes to 0.036 mag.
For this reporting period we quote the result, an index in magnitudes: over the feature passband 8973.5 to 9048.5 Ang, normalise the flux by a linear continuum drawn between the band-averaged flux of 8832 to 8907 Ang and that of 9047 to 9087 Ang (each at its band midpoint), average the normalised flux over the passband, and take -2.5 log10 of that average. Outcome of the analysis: 0.02 mag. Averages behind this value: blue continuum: 1.85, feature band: 1.8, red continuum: 1.82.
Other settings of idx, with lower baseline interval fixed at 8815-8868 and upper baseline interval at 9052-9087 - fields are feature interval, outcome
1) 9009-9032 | 1.1 Ang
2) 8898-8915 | 1.1 Ang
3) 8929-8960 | 0.2 Ang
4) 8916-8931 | 1.0 Ang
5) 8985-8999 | 0.3 Ang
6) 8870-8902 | 1.4 Ang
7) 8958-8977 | -0.4 Ang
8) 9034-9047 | -0.5 Ang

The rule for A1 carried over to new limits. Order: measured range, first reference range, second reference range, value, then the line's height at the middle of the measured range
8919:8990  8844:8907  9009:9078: -0.02 mag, 1.84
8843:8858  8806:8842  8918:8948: 0.15 mag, 2.03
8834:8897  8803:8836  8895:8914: 0.09 mag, 1.98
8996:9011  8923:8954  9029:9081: 0.09 mag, 1.87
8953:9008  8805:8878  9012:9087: 0.01 mag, 1.86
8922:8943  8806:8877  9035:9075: 0.02 mag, 1.92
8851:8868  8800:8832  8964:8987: 0.13 mag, 2.04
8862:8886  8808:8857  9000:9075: 0.07 mag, 1.96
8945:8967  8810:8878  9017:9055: -0.01 mag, 1.9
